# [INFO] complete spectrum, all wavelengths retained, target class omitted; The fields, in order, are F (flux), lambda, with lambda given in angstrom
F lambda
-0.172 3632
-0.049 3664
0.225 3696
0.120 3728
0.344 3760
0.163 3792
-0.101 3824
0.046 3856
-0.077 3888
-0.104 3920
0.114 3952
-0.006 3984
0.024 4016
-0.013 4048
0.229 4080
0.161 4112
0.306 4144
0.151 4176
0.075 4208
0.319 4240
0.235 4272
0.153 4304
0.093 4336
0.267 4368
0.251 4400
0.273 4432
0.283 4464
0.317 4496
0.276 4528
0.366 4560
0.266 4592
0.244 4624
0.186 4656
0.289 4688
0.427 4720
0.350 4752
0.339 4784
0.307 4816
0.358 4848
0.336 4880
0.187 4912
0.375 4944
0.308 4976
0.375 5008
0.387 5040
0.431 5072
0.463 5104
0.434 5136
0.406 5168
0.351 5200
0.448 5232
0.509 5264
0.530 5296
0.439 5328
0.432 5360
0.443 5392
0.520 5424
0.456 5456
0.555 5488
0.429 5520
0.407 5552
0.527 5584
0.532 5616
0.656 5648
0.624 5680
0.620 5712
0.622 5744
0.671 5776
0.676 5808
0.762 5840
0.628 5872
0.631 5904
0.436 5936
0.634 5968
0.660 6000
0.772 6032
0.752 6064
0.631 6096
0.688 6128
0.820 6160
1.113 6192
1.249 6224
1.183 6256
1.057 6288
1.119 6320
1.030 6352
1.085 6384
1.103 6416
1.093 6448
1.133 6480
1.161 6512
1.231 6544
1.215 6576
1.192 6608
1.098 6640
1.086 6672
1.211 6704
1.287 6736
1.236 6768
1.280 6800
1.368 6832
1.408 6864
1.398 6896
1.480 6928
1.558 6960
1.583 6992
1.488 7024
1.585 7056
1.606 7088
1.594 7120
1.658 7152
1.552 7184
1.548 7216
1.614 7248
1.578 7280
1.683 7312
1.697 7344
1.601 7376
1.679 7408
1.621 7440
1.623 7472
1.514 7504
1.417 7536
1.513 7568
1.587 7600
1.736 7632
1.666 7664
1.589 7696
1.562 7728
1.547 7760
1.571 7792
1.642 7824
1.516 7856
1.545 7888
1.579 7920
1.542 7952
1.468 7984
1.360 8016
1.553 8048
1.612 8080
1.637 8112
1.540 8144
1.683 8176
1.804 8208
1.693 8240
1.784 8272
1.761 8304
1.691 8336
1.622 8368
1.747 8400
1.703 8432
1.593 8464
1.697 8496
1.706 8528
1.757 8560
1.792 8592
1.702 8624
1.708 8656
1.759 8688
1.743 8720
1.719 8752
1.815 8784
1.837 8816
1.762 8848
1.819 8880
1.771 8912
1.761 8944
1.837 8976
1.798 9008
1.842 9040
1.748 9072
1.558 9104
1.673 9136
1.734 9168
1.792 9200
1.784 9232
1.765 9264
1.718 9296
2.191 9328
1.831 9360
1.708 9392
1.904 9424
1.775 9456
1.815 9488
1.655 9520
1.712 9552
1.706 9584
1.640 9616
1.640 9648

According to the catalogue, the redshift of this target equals 0.546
